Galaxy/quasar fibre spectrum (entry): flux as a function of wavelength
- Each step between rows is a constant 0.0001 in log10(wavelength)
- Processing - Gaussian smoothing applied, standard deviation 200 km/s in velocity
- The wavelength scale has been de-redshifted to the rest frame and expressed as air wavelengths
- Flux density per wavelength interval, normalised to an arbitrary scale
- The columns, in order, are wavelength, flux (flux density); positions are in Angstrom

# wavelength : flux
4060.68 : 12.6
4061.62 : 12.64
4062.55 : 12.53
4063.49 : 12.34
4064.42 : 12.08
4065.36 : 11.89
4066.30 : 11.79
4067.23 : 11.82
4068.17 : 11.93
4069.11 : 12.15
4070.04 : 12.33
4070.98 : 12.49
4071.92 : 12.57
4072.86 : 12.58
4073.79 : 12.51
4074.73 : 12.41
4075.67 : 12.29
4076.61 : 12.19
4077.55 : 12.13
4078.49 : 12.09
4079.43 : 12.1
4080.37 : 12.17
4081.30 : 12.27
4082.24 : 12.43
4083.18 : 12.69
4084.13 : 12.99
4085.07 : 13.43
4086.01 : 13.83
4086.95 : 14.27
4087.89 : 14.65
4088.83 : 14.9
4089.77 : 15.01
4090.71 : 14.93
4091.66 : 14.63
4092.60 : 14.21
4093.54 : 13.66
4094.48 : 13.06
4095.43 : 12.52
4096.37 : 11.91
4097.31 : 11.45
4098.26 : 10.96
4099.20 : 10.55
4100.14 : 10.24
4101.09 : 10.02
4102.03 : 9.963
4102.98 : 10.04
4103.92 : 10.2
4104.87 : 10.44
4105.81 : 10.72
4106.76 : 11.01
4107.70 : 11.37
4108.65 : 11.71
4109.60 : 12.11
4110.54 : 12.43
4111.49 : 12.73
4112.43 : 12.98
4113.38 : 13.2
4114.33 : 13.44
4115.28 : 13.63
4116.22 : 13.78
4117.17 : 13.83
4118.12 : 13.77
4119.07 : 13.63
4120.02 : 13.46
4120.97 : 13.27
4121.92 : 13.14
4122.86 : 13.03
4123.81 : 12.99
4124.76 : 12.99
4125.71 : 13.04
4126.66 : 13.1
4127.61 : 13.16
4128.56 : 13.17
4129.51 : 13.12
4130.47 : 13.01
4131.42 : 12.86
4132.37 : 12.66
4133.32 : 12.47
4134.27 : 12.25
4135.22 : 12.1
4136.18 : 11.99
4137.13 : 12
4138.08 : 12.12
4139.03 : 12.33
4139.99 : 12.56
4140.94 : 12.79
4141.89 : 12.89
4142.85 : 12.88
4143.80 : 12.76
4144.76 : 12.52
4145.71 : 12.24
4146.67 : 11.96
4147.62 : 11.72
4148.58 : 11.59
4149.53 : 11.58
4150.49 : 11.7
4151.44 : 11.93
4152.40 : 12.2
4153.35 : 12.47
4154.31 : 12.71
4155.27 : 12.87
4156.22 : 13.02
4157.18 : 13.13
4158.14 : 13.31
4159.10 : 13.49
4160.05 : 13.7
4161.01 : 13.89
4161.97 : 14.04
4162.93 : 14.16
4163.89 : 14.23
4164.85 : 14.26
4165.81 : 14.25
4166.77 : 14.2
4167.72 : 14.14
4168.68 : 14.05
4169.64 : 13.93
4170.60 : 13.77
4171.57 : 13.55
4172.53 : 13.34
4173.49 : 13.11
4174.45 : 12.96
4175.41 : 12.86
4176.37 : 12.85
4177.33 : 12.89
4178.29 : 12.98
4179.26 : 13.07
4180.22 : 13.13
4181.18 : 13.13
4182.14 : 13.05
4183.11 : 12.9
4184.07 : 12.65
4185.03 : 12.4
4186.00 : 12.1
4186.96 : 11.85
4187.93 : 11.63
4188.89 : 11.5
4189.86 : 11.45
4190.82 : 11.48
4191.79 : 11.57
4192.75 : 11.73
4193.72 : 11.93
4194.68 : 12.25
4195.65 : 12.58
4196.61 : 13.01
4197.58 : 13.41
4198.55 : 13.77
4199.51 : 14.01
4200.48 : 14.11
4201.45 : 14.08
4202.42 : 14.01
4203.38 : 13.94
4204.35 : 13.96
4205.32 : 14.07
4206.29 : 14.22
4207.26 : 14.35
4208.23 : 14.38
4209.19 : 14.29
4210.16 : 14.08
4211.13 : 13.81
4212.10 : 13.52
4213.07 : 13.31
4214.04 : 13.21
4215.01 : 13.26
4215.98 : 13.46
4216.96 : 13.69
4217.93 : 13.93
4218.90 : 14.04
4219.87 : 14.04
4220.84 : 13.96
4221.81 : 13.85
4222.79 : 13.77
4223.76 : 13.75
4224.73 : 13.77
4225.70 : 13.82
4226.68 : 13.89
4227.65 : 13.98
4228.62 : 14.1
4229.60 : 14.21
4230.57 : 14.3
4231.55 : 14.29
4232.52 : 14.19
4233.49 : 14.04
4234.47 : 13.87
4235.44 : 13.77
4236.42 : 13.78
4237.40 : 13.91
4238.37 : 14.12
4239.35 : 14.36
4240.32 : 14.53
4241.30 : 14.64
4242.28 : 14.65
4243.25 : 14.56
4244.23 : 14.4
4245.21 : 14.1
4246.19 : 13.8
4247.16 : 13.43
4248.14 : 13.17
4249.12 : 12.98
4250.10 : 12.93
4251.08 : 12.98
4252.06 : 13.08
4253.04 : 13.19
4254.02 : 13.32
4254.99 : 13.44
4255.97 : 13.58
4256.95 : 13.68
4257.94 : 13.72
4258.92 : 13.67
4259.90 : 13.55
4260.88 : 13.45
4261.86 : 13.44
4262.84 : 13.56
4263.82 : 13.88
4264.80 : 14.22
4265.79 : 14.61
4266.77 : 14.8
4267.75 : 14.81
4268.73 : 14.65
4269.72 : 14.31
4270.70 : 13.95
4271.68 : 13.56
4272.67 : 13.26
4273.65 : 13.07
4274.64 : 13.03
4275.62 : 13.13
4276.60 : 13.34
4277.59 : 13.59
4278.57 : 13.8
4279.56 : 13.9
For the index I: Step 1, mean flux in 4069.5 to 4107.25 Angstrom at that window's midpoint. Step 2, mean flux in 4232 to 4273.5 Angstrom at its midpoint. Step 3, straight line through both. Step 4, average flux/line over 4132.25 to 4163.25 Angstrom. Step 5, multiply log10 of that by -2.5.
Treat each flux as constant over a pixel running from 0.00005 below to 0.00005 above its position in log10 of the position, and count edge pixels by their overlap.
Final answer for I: 0.03 mag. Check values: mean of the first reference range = 12.4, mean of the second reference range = 13.9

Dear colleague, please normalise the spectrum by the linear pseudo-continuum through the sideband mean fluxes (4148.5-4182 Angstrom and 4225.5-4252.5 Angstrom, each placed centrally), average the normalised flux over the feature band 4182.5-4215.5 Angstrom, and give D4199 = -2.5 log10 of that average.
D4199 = 0.04 mag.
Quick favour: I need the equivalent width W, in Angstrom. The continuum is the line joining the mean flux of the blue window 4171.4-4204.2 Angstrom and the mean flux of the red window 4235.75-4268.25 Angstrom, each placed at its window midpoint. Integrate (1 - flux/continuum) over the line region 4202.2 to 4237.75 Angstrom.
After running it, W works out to -1.6 Angstrom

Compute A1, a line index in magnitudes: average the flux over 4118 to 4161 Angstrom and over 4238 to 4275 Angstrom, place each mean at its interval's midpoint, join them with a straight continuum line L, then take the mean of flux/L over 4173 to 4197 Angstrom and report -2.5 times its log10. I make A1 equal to 0.058 mag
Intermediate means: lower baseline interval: 12.7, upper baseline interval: 13.8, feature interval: 12.4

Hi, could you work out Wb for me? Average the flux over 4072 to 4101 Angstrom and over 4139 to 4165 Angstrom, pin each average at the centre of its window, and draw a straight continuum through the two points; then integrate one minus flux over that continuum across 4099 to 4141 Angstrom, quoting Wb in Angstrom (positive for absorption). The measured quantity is 1.5 Angstrom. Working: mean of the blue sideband 12.8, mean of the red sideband 12.8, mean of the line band 12.4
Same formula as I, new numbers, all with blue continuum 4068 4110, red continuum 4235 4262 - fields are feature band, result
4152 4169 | -0.051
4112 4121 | -0.079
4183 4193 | 0.111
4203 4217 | -0.036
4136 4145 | 0.023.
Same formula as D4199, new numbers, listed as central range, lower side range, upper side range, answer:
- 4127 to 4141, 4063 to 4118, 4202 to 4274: 0.024 mag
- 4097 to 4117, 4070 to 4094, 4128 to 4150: 0.108 mag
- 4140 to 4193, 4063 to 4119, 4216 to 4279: 0.022 mag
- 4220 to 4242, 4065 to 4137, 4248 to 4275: -0.048 mag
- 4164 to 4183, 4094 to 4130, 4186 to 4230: -0.039 mag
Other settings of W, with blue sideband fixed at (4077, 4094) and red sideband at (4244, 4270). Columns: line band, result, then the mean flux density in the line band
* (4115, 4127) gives 0.1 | 13.4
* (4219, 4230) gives -0.2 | 13.9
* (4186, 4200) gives 1.4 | 12.3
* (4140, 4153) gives 1.3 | 12.2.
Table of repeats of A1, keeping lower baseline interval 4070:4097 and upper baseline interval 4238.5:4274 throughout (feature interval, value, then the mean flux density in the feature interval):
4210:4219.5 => 0.002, 13.6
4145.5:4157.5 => 0.097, 12.2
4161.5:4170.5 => -0.055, 14.1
